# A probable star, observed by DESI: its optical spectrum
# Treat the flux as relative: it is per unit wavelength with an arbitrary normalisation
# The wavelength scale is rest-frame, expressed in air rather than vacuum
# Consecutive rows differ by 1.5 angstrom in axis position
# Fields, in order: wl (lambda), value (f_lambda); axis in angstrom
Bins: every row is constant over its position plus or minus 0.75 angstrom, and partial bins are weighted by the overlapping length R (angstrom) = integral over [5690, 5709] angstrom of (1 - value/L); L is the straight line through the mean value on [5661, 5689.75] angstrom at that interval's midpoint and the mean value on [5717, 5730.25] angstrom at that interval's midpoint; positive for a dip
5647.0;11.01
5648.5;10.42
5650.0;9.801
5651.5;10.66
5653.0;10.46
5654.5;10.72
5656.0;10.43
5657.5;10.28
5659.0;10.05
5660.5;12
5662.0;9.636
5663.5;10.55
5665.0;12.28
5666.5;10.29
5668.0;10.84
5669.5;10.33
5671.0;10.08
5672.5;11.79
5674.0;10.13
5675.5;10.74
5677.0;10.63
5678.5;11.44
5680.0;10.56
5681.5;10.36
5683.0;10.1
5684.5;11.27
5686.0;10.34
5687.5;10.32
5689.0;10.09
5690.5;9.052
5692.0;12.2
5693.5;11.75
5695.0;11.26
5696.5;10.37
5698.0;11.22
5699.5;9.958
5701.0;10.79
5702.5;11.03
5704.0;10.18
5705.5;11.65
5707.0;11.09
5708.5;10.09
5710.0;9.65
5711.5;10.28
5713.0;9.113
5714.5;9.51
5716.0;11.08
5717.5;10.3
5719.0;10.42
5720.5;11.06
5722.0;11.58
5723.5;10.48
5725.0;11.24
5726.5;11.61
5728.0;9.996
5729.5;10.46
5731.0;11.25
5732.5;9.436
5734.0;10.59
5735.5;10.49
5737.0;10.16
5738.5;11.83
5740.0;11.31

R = -0.2 angstrom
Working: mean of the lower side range 10.6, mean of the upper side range 10.8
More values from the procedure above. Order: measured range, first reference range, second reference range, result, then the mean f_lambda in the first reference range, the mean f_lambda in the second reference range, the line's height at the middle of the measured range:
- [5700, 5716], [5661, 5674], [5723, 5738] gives 0.4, 10.7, 10.6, 10.6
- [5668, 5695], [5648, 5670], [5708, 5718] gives -0.9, 10.6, 9.99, 10.3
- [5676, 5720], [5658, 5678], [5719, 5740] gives 0.8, 10.7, 10.8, 10.8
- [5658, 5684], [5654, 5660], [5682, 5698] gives -0.4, 10.4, 10.7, 10.5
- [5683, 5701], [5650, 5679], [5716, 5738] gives 0.0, 10.7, 10.7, 10.7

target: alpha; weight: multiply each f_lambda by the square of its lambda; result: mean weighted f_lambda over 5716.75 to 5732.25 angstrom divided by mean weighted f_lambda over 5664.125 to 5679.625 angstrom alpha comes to 1.01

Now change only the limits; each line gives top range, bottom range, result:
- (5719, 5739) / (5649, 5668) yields 1.04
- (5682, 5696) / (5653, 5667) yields 1.01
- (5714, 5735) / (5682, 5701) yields 1.01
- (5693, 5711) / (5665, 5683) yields 1.01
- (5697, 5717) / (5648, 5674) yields 1.00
